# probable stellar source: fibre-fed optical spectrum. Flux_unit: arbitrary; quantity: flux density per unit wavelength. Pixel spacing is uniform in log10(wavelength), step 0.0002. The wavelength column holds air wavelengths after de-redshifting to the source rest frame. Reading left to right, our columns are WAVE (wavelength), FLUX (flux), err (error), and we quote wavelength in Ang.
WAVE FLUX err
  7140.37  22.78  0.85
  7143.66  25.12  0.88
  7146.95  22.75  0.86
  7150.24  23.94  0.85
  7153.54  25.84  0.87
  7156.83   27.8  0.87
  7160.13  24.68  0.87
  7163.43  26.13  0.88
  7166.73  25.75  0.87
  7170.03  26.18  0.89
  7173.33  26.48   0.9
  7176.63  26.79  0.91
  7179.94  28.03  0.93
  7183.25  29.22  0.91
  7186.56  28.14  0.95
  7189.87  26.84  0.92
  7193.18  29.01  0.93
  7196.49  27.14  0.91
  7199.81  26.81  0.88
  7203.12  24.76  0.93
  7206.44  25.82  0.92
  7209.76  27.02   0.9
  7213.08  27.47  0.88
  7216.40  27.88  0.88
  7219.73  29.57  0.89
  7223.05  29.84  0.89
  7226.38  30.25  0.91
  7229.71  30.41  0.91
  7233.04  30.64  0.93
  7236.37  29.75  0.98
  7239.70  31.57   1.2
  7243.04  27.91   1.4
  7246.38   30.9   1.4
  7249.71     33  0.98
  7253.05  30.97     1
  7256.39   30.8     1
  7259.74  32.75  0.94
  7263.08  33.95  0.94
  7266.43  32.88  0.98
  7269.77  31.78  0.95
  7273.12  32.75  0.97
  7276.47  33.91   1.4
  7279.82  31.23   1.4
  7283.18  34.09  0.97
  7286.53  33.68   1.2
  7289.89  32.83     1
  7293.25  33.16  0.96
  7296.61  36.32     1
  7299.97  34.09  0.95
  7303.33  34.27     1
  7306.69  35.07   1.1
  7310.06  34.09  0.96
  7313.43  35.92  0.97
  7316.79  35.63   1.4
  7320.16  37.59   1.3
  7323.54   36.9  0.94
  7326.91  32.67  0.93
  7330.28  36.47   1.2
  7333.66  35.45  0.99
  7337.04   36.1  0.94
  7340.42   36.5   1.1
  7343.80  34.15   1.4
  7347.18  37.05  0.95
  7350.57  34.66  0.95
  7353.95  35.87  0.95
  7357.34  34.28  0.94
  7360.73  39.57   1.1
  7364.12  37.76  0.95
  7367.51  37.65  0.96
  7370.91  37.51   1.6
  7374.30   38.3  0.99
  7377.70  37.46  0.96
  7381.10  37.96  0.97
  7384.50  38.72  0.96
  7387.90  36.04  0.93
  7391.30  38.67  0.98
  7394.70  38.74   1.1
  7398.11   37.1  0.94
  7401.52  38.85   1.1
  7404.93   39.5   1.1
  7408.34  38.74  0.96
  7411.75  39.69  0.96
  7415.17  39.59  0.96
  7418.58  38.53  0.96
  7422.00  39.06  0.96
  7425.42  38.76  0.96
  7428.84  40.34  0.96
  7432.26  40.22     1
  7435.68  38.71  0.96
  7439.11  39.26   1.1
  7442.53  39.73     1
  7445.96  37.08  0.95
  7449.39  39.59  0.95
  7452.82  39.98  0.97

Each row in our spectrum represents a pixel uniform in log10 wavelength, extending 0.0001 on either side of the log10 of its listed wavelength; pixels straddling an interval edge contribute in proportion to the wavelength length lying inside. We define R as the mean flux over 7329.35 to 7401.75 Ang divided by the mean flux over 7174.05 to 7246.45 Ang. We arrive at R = 1.30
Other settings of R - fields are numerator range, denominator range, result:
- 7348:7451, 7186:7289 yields 1.27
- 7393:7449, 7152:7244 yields 1.40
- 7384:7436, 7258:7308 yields 1.16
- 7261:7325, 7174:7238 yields 1.21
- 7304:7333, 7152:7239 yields 1.28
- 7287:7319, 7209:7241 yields 1.17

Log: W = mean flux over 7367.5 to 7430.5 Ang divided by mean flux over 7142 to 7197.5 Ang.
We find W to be 1.5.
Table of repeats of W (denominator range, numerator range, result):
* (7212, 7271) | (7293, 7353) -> 1.15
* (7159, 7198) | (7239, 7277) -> 1.18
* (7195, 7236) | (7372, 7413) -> 1.36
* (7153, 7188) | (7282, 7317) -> 1.28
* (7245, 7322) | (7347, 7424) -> 1.13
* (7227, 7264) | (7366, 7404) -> 1.22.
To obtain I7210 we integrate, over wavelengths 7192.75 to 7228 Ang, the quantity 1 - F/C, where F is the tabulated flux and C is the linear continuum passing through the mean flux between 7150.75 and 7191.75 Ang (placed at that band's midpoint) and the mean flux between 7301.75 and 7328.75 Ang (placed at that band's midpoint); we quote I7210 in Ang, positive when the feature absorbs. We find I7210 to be 1.6 Ang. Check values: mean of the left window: 26.8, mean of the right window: 35.3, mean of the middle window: 27.7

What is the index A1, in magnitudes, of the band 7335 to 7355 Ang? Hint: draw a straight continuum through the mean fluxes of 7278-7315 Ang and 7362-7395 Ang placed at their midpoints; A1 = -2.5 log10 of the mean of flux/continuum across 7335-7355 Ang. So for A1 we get 0.02 mag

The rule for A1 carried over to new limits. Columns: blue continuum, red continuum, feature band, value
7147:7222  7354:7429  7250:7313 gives -0.038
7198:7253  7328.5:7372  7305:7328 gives -0.034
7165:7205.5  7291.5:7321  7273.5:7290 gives 0.010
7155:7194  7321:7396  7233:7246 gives 0.018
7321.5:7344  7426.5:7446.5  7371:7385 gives -0.022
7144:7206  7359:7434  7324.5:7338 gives -0.007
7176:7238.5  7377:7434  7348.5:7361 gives 0.010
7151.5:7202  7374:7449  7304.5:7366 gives -0.030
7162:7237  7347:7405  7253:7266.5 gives -0.042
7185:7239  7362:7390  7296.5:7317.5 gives -0.038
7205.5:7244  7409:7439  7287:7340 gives -0.046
